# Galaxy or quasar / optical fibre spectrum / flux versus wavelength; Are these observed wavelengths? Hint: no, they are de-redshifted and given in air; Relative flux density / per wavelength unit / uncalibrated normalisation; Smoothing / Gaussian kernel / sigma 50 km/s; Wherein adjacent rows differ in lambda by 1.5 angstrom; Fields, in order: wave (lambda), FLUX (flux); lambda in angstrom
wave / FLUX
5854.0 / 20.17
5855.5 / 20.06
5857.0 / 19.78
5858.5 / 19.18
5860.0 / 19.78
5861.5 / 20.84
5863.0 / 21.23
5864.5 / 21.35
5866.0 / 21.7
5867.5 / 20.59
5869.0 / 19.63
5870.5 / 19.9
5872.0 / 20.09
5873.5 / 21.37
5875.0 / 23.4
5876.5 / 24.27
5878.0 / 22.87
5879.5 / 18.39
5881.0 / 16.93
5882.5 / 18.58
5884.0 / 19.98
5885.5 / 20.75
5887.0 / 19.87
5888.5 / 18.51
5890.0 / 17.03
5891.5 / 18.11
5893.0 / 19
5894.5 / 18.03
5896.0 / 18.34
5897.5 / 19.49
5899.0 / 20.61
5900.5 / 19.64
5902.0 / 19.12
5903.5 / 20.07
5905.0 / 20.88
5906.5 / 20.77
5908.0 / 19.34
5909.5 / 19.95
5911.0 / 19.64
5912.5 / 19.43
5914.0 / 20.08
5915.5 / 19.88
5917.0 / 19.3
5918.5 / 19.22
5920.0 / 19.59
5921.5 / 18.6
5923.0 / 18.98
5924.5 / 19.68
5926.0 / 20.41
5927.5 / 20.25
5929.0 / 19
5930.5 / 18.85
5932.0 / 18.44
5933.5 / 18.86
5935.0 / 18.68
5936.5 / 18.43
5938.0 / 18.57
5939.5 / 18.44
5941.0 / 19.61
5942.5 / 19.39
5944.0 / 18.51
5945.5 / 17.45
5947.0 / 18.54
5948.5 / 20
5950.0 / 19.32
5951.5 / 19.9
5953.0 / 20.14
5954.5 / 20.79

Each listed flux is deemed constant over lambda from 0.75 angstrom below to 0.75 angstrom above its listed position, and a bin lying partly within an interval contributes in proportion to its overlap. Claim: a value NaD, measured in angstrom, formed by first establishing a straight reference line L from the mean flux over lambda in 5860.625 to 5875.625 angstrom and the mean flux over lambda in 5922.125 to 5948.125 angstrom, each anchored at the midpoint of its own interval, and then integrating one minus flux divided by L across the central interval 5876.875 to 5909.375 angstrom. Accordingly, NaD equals 1.3 angstrom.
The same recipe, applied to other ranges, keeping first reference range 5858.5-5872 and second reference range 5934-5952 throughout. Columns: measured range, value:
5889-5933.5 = 0.44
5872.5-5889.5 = -0.17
